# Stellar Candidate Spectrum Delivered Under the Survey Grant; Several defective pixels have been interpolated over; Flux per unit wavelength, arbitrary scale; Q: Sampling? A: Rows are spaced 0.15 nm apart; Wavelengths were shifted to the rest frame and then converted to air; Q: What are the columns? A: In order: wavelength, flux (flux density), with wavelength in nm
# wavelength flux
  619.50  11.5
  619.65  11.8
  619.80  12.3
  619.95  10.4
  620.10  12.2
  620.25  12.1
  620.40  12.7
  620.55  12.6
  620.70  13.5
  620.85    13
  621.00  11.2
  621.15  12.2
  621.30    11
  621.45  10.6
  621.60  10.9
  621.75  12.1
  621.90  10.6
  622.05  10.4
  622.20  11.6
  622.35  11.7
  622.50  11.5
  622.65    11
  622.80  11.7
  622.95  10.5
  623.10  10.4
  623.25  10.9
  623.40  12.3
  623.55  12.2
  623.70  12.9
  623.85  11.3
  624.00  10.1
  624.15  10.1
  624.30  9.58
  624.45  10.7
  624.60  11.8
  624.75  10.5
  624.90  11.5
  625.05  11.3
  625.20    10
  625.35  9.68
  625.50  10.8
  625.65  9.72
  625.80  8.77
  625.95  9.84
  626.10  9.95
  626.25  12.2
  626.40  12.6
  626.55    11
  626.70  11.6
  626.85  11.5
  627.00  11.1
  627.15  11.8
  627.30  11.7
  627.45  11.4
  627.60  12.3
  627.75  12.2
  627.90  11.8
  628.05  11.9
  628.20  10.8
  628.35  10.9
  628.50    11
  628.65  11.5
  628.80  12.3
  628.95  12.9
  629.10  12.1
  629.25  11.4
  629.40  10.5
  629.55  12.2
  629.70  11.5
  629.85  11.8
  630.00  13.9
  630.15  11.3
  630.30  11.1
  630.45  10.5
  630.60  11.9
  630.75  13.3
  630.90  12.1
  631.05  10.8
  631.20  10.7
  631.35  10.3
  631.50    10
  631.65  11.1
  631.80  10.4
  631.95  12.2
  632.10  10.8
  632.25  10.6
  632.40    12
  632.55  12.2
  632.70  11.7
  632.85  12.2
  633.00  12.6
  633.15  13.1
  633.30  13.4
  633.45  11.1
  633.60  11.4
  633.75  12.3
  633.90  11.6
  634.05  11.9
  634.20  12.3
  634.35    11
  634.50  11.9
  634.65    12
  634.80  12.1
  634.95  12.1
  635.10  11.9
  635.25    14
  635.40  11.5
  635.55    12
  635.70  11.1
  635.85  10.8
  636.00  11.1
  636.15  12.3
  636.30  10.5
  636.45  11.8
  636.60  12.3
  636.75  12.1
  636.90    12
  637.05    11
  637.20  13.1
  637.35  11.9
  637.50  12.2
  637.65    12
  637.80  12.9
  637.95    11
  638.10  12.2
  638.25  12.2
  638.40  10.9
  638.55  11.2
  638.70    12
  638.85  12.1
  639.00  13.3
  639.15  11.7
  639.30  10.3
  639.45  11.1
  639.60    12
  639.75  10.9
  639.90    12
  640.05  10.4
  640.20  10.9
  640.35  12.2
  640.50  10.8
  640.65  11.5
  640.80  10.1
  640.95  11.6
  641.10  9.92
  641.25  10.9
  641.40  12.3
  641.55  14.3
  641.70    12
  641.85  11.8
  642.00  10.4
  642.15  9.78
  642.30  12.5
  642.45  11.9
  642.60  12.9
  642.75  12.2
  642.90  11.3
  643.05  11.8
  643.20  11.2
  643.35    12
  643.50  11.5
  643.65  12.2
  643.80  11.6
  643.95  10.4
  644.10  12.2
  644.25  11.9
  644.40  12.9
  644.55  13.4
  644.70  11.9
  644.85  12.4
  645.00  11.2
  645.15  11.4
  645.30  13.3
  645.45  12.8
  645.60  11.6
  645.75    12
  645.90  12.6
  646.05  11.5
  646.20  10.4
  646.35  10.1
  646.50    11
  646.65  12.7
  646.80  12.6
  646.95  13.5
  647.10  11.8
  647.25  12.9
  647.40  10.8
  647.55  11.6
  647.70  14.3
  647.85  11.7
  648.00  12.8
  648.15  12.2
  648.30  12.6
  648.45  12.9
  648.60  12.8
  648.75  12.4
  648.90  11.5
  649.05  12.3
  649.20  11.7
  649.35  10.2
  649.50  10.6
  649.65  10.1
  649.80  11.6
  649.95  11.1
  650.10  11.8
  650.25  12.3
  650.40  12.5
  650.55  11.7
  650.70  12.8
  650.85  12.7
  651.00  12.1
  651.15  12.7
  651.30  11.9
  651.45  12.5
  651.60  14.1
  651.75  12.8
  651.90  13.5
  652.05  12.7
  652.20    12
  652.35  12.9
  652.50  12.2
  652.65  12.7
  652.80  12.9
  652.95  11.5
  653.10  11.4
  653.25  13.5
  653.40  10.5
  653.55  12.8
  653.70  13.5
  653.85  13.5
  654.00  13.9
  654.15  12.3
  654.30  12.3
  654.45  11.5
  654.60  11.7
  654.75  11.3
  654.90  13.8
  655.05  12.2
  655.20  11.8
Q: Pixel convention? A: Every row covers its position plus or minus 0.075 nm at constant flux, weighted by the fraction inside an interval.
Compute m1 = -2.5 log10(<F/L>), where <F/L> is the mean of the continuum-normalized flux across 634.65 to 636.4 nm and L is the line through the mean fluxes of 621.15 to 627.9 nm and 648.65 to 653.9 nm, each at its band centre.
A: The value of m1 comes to -0.02 mag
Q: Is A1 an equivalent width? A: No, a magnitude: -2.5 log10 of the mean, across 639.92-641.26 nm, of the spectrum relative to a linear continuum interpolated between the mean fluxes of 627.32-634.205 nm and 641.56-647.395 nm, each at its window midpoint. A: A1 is 0.08 mag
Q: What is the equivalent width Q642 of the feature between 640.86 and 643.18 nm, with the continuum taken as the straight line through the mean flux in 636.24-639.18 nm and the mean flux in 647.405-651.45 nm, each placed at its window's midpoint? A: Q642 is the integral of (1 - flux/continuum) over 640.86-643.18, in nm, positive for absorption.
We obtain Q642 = 0.05 nm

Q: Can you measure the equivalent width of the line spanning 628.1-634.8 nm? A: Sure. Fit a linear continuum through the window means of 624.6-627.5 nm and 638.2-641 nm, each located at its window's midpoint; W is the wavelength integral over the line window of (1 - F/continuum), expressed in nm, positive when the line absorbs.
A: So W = -0.326 nm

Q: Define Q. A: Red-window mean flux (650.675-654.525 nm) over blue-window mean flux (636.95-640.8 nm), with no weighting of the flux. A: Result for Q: 1.08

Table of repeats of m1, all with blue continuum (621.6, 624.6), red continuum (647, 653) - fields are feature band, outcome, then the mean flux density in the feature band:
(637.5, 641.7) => 0.019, 11.6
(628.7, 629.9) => -0.041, 11.8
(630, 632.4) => 0.020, 11.3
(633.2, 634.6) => -0.030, 11.9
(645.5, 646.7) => 0.052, 11.5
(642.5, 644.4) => 0.013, 11.8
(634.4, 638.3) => -0.022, 11.9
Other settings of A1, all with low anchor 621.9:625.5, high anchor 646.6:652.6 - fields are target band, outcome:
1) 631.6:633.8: -0.03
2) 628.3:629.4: -0.04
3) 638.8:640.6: 0.03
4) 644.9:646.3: 0.02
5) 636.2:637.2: -0.01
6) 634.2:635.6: -0.05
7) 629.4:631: -0.05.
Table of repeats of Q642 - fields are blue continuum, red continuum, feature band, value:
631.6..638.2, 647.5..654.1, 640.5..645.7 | 0.13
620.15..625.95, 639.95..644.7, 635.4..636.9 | -0.01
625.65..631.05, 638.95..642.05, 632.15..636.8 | -0.17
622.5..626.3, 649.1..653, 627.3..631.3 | -0.23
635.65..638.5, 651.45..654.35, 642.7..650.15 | 0.24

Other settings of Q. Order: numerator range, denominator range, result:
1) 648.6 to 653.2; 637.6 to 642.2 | 1.05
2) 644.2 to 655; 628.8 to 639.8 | 1.04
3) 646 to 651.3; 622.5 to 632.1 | 1.06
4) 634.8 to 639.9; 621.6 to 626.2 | 1.09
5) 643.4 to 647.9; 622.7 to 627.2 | 1.10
